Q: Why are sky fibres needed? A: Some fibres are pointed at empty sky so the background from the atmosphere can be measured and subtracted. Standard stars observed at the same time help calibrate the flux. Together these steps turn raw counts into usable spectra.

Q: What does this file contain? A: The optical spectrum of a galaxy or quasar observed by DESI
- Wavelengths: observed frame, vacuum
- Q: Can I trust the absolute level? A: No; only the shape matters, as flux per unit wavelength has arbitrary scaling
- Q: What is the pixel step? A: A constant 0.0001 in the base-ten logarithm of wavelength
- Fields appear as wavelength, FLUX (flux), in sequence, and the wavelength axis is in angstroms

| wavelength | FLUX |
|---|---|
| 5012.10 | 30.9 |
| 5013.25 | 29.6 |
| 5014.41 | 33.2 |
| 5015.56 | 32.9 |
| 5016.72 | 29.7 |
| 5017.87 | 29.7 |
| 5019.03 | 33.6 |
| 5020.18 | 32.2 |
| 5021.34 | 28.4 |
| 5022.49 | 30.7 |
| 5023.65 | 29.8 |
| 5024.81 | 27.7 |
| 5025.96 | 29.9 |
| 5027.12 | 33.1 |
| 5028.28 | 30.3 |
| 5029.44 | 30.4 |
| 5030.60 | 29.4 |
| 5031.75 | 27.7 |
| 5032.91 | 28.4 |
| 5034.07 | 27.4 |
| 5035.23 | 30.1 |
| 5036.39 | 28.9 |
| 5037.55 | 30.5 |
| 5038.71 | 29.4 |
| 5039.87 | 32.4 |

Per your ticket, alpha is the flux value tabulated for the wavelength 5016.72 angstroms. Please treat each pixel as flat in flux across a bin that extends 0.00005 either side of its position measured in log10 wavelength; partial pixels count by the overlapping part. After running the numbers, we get 29.7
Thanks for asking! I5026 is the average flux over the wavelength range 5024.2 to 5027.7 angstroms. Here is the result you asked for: 30.2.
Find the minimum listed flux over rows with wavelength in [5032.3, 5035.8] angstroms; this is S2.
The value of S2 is 27.4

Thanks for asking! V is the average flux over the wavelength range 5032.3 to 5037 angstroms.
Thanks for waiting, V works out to 28.7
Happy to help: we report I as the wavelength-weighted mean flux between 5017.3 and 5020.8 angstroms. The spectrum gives 31.8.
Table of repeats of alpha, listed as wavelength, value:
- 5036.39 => 28.9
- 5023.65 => 29.8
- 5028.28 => 30.3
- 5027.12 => 33.1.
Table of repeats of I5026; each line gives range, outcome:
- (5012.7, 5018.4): 31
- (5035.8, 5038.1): 29.7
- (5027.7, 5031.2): 30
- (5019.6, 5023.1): 30.5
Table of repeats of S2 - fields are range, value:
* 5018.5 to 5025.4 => 27.7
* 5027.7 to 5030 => 30.3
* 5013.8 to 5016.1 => 32.9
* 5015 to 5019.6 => 29.7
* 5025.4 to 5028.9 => 29.9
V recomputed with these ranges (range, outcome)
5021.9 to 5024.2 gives 30.3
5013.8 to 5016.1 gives 33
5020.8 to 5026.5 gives 29.3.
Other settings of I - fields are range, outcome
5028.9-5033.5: 29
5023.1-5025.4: 28.8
